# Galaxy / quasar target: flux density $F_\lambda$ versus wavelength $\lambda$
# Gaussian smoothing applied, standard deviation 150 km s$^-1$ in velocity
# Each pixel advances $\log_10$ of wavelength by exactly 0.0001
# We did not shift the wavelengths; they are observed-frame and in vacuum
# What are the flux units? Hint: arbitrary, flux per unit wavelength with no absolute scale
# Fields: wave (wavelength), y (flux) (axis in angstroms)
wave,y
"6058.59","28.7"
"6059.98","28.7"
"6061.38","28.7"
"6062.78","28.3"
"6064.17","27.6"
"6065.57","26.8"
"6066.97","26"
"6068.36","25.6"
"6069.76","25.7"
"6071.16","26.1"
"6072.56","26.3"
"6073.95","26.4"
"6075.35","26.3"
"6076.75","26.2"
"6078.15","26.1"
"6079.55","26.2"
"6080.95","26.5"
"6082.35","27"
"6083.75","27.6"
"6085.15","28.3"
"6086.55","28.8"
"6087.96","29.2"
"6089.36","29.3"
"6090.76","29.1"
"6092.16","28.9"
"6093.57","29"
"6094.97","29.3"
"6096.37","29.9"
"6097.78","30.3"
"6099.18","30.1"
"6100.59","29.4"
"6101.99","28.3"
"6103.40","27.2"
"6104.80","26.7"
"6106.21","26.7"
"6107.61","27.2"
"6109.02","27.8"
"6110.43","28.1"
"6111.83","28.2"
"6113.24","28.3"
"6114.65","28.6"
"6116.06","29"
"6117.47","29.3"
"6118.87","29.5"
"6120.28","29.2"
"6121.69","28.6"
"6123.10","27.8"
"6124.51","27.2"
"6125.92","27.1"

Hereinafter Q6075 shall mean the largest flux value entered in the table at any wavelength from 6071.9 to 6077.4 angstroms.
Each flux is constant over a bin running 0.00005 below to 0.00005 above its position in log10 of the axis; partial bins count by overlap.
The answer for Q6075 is 26.4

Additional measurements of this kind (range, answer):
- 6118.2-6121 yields 29.5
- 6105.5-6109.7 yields 27.8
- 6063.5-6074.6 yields 27.6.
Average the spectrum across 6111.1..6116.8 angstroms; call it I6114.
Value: 28.5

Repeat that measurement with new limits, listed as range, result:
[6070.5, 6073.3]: 26.3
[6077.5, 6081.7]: 26.3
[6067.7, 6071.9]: 25.8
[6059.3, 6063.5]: 28.5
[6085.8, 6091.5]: 29.1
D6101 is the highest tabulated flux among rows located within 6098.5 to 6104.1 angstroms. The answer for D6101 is 30.1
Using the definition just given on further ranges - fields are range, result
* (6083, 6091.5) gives 29.3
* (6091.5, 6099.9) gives 30.3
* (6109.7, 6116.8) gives 29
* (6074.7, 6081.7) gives 26.5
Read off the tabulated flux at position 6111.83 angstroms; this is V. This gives 28.2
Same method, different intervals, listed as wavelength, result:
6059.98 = 28.7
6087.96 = 29.2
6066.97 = 26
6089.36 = 29.3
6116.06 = 29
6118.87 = 29.5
